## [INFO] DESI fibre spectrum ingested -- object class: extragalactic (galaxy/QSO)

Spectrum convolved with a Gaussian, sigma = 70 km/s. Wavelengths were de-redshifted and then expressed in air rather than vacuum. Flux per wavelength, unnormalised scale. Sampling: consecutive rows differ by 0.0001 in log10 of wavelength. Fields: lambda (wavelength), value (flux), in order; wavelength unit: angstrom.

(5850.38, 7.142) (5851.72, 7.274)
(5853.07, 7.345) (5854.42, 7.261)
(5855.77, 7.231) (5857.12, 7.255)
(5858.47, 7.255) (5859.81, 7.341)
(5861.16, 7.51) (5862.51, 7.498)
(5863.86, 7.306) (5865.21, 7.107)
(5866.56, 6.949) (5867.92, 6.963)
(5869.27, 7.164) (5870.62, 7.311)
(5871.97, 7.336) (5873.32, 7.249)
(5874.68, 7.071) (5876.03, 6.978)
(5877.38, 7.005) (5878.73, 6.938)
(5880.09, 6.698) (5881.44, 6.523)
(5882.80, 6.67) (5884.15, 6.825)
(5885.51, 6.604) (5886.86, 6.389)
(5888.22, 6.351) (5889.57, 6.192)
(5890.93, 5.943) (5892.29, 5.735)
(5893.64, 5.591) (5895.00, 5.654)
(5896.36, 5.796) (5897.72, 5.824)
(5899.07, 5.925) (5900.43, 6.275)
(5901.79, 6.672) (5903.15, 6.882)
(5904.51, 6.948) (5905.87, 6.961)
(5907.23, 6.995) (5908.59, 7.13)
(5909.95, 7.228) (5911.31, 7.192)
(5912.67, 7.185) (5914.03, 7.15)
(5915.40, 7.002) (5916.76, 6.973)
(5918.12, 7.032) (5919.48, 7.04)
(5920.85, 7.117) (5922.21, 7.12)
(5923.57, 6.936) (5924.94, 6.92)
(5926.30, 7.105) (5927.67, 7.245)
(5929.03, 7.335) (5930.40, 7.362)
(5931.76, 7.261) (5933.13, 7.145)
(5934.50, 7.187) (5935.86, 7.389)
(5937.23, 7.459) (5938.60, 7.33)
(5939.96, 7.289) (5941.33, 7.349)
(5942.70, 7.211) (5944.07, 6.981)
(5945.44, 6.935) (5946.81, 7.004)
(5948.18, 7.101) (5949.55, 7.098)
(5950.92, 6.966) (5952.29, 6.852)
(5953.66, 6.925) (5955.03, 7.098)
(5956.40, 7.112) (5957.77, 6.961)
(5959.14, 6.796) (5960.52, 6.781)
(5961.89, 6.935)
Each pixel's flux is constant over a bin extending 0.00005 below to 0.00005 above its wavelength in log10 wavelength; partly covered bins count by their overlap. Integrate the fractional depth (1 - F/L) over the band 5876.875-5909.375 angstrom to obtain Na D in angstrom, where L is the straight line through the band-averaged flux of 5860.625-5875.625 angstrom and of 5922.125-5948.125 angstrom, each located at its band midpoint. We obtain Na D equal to 3.45 angstrom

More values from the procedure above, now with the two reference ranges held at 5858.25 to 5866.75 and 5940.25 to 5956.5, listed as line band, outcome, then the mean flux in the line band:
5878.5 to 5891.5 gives 1.3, 6.5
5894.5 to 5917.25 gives 1.5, 6.7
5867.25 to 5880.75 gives 0.4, 7.07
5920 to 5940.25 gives -0.3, 7.21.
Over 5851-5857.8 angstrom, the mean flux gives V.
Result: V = 7.27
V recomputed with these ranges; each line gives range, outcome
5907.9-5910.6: 7.18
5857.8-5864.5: 7.39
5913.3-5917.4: 7.04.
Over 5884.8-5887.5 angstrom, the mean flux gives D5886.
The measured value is 6.5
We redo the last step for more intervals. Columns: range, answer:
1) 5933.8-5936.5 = 7.29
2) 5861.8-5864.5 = 7.4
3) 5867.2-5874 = 7.2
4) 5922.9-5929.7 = 7.11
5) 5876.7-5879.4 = 6.99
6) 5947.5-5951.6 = 7.05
